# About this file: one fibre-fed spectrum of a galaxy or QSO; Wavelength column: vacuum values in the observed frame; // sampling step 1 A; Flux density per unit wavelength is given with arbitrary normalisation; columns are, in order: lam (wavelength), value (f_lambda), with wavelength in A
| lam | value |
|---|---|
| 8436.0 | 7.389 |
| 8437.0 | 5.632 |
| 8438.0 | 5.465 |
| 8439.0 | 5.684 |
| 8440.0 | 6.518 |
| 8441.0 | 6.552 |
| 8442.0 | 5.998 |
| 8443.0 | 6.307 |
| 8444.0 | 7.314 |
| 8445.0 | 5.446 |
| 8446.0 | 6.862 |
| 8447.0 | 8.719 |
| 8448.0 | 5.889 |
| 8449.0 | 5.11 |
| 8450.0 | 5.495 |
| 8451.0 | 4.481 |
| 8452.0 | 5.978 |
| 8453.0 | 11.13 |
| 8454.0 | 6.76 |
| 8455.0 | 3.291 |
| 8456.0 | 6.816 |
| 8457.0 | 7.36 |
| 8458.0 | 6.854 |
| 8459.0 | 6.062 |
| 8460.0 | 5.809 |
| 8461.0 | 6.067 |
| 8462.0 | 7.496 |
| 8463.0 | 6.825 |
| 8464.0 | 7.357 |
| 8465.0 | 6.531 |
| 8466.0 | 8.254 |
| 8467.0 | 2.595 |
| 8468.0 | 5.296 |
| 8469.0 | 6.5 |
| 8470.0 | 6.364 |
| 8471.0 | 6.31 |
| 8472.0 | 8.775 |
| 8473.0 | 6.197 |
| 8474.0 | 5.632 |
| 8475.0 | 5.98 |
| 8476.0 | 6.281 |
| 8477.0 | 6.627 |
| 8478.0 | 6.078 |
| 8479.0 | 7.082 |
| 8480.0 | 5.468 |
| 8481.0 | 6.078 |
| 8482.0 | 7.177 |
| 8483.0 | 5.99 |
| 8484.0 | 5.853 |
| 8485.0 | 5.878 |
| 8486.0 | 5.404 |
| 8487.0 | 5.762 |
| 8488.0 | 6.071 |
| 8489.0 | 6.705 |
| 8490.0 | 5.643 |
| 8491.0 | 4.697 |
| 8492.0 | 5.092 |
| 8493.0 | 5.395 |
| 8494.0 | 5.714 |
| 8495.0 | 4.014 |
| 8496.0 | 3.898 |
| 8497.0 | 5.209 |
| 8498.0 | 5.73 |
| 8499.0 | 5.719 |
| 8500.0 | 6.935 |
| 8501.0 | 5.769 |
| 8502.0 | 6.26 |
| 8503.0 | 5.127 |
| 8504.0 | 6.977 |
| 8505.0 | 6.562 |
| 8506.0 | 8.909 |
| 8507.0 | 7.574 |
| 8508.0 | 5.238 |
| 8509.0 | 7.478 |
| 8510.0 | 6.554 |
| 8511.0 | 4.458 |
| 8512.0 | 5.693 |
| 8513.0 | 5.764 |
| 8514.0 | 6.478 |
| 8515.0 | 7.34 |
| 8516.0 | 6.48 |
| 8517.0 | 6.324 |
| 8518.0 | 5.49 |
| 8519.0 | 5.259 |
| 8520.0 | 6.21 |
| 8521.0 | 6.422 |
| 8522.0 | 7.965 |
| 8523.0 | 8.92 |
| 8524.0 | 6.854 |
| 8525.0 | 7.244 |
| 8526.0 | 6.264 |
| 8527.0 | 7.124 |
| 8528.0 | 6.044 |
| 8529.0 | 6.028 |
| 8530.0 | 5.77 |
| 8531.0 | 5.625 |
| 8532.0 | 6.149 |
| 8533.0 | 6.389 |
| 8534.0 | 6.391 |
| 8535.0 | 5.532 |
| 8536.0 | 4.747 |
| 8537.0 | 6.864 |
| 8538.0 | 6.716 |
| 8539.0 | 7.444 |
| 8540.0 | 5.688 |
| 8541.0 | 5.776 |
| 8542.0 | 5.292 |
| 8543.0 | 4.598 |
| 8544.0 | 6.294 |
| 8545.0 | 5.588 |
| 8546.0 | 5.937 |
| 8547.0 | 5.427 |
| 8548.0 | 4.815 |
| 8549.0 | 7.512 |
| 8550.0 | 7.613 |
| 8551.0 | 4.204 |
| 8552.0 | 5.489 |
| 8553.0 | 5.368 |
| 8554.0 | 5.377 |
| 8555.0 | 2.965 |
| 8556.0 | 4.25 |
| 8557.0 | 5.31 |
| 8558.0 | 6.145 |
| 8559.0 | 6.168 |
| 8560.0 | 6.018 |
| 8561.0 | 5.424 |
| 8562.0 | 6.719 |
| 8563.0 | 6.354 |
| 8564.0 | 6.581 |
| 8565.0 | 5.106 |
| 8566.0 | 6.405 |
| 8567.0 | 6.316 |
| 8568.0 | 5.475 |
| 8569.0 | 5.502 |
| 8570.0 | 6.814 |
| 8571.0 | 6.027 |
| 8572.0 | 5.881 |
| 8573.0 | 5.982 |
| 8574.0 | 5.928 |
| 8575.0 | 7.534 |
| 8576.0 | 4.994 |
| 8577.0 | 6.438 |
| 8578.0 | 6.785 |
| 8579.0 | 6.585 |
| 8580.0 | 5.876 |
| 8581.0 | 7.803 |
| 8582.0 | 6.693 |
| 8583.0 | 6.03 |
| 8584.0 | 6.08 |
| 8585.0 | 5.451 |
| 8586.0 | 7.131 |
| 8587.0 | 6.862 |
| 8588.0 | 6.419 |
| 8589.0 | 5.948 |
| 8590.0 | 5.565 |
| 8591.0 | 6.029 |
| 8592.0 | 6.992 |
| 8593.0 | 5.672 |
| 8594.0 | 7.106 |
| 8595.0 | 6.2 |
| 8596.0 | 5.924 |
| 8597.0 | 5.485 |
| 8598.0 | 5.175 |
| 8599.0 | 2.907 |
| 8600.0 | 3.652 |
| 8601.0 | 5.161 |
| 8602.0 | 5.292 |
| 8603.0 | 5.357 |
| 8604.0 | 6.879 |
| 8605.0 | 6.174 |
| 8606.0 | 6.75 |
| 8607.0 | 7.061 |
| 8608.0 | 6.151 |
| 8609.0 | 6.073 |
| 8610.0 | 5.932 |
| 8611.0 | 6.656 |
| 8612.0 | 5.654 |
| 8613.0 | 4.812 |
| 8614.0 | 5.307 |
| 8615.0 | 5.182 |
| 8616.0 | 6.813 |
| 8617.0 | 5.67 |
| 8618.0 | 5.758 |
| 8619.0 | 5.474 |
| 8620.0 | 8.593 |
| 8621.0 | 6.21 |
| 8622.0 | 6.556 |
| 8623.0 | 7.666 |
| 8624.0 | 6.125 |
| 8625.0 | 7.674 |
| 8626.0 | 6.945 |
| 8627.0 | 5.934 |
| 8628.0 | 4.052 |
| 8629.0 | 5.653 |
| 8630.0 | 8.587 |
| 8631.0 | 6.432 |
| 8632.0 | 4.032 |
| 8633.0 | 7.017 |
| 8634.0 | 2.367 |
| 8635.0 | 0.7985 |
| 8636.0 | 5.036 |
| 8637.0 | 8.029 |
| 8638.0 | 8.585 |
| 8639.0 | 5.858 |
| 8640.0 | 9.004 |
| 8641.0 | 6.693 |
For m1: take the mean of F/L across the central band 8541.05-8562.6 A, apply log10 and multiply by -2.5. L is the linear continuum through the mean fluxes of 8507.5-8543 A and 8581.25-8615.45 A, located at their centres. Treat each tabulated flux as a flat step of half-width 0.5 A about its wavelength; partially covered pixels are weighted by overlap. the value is 0.11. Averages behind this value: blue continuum 6.26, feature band 5.56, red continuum 5.89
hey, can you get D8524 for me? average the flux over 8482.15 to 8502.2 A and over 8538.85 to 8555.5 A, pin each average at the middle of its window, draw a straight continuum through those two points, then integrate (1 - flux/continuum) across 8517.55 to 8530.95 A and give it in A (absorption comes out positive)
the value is -2.3 A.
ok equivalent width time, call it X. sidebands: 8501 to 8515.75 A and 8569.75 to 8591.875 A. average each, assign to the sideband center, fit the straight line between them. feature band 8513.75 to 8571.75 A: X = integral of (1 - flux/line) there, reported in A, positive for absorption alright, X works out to 3.1 A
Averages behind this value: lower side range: 6.44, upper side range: 6.32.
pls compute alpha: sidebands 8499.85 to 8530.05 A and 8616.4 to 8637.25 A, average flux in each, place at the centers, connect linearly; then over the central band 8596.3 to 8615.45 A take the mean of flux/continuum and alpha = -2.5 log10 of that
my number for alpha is 0.09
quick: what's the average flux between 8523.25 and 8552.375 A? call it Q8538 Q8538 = 6.08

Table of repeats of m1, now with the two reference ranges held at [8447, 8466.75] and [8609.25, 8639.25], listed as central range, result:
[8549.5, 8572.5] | 0.08 mag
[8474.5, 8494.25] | 0.08 mag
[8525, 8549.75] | 0.04 mag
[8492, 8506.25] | 0.10 mag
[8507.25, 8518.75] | 0.04 mag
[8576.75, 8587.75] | -0.07 mag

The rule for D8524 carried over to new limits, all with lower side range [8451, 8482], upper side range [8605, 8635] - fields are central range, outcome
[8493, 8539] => 0.53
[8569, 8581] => -0.29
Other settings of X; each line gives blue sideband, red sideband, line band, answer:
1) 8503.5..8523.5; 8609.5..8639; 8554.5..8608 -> 2.32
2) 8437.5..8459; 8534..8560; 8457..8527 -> -2.04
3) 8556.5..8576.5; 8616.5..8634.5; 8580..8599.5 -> 0.02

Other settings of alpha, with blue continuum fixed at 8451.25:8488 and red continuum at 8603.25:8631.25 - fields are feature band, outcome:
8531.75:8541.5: 0.029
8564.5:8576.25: 0.054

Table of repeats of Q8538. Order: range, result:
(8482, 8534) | 6.14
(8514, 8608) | 6.05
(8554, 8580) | 5.9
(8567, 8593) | 6.26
